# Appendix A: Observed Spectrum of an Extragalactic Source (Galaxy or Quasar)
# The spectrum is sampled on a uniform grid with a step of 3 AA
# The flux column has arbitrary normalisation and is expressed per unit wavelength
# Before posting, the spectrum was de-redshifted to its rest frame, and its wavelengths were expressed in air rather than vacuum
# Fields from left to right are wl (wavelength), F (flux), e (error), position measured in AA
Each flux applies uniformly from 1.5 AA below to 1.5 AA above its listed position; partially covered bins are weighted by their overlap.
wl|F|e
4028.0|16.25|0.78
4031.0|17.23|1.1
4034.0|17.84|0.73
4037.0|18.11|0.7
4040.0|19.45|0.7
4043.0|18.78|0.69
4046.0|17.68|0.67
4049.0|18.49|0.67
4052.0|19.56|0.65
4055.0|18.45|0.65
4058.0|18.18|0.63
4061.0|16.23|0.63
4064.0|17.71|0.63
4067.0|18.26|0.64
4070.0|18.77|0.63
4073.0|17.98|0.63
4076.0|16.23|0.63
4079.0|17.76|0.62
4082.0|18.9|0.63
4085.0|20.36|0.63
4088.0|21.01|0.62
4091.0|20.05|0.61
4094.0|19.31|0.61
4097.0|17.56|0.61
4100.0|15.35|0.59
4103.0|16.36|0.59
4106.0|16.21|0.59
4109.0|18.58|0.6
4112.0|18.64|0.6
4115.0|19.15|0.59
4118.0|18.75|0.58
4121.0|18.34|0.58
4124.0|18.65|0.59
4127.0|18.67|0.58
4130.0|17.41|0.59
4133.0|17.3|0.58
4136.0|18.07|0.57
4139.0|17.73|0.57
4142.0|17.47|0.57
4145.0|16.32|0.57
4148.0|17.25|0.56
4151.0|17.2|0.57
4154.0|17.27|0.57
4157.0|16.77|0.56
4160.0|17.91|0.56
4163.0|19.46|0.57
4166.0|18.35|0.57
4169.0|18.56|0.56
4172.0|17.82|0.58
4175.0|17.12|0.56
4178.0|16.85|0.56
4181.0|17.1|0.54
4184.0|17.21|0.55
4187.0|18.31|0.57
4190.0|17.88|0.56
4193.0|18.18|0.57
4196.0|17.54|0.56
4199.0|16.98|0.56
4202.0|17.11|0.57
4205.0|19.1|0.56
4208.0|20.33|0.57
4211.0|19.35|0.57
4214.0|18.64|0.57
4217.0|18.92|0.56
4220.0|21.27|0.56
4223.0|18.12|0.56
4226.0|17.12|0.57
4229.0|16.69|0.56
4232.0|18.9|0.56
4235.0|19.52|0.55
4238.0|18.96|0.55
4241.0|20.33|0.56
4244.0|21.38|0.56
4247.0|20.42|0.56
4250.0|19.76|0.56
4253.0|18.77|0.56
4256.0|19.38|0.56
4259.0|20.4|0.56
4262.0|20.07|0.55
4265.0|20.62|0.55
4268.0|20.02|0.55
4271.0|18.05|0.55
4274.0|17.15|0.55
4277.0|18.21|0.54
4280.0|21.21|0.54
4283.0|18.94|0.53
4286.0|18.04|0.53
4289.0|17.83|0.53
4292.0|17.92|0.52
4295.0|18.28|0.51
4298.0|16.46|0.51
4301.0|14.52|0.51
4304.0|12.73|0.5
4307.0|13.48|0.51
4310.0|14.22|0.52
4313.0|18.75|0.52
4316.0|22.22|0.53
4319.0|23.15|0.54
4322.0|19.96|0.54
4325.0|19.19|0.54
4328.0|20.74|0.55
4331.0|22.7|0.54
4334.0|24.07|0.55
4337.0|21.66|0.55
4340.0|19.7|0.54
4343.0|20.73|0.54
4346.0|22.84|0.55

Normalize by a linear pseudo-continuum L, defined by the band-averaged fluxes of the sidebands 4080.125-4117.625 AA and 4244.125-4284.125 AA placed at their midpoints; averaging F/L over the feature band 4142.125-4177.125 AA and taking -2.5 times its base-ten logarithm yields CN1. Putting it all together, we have 0.07 mag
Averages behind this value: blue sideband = 18.5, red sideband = 19.5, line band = 17.6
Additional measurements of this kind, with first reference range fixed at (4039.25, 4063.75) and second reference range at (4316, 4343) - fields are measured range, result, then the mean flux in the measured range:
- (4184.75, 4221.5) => 0.08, 18.6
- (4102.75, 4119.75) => 0.05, 18.1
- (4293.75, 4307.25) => 0.36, 15.2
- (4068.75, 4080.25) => 0.05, 17.7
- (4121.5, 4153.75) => 0.10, 17.6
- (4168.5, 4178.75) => 0.12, 17.5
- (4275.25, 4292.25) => 0.12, 18.7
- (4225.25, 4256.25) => 0.06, 19.2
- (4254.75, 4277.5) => 0.08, 19.3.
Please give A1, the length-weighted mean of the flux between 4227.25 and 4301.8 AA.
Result 18.9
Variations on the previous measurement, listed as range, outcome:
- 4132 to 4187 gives 17.6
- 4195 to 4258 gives 19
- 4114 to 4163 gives 17.8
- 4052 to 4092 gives 18.5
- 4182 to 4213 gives 18.2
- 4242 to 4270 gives 20.1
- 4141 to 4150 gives 17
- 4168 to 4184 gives 17.4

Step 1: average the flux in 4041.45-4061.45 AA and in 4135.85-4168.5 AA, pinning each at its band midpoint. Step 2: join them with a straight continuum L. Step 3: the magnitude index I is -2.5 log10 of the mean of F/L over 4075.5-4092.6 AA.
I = -0.07 mag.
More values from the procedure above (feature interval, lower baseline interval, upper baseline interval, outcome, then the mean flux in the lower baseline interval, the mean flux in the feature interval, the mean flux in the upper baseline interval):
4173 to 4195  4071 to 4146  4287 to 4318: 0.00 mag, 18.1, 17.5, 16.8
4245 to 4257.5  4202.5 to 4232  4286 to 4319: -0.09 mag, 18.8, 19.7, 17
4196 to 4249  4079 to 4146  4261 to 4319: -0.05 mag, 18.2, 19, 17.9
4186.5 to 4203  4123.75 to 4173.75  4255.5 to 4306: 0.02 mag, 17.8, 17.6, 18.2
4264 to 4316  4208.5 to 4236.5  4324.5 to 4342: 0.16 mag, 18.8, 17.5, 21.4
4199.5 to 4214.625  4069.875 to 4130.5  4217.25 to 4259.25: 0.02 mag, 18.3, 18.8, 19.3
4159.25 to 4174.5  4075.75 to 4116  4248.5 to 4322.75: 0.00 mag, 18.3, 18.4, 18.4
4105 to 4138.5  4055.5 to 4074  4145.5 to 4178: -0.02 mag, 17.9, 18.2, 17.7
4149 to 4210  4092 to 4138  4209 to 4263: 0.05 mag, 17.9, 17.9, 19.3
